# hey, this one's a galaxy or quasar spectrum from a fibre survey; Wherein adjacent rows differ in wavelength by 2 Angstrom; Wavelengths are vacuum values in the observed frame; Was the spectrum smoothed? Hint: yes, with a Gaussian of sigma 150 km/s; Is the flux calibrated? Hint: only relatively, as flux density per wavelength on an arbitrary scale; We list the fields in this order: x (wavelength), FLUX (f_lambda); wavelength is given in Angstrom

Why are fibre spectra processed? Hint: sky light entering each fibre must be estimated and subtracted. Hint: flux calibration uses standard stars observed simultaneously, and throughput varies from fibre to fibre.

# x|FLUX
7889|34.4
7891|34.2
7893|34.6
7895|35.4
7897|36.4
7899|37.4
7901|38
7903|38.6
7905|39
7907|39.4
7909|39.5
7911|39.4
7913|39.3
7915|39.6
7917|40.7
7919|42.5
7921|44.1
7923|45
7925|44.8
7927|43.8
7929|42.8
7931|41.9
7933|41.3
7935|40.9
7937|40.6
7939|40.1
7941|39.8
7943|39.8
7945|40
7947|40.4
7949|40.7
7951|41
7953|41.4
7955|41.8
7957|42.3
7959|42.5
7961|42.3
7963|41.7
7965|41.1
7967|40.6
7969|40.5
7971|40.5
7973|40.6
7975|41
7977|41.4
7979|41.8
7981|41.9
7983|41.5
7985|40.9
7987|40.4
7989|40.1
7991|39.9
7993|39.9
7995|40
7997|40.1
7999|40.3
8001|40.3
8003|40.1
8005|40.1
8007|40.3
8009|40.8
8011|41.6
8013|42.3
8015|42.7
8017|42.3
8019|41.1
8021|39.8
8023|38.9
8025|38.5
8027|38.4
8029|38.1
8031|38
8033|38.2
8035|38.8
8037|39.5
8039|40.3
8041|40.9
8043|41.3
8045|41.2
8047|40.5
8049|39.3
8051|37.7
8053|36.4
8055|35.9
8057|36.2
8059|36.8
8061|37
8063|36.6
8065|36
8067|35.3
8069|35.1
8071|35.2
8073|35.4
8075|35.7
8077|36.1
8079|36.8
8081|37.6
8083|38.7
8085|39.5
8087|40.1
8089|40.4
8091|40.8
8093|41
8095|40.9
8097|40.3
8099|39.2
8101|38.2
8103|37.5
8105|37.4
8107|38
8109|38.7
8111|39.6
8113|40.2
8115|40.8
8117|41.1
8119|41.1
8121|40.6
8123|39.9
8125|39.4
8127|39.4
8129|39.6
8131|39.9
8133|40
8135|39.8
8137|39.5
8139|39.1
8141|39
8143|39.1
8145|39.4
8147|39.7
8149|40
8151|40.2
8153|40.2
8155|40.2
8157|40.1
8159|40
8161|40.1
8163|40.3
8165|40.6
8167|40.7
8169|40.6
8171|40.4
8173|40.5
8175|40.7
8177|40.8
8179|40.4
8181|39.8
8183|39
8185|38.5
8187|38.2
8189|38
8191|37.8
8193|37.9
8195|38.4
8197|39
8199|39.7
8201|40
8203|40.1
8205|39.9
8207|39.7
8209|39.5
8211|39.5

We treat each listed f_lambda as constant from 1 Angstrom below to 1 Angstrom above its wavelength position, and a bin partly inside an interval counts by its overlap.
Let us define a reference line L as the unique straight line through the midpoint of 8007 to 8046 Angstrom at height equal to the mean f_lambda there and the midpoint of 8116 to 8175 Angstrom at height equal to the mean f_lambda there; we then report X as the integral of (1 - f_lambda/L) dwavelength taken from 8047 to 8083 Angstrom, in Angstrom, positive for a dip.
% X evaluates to 3.2 Angstrom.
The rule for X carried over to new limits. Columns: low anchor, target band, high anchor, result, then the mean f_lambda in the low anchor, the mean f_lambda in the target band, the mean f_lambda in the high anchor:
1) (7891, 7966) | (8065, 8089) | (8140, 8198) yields 1.8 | 40.5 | 37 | 39.6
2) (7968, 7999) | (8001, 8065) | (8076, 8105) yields 1.0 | 40.7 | 39.3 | 39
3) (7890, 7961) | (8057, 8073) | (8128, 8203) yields 1.6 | 40.3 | 36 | 39.7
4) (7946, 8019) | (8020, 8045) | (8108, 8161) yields 0.8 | 41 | 39.3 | 39.9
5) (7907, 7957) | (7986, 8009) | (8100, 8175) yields 0.4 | 41.3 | 40.2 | 39.8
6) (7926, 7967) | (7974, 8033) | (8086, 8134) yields 0.5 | 41.3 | 40.4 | 39.8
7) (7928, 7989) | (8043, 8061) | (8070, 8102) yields 0.5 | 41.1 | 38.1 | 38.5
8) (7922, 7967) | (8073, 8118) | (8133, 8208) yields 1.5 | 41.6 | 38.9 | 39.7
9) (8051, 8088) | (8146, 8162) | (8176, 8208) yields -0.7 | 36.7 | 40.1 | 39.2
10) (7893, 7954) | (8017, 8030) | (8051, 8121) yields -0.1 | 40.4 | 39.4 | 38.1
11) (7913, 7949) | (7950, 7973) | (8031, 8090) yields -0.4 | 41.6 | 41.4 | 37.9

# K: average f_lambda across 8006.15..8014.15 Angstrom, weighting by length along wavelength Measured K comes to 41.3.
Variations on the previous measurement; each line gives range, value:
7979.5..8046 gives 40.3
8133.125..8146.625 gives 39.4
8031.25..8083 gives 37.6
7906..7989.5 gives 41.2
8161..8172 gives 40.5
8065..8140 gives 38.8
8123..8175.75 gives 39.9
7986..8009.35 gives 40.2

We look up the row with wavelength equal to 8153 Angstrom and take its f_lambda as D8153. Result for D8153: 40.2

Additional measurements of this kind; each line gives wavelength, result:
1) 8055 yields 35.9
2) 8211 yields 39.5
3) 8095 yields 40.9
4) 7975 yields 41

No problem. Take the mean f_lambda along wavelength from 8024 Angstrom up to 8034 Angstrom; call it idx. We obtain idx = 38.2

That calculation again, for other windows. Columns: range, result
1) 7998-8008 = 40.2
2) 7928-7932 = 42.3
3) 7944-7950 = 40.4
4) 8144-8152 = 39.8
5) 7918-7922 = 43.3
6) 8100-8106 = 37.7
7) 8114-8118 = 41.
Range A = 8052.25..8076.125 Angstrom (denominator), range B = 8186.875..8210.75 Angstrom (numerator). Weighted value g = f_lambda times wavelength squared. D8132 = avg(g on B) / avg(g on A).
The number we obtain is 1.12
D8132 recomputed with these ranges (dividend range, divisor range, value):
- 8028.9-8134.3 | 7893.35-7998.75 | 0.98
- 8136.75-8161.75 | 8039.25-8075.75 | 1.09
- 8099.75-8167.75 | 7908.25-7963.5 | 1.01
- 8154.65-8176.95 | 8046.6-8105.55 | 1.09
